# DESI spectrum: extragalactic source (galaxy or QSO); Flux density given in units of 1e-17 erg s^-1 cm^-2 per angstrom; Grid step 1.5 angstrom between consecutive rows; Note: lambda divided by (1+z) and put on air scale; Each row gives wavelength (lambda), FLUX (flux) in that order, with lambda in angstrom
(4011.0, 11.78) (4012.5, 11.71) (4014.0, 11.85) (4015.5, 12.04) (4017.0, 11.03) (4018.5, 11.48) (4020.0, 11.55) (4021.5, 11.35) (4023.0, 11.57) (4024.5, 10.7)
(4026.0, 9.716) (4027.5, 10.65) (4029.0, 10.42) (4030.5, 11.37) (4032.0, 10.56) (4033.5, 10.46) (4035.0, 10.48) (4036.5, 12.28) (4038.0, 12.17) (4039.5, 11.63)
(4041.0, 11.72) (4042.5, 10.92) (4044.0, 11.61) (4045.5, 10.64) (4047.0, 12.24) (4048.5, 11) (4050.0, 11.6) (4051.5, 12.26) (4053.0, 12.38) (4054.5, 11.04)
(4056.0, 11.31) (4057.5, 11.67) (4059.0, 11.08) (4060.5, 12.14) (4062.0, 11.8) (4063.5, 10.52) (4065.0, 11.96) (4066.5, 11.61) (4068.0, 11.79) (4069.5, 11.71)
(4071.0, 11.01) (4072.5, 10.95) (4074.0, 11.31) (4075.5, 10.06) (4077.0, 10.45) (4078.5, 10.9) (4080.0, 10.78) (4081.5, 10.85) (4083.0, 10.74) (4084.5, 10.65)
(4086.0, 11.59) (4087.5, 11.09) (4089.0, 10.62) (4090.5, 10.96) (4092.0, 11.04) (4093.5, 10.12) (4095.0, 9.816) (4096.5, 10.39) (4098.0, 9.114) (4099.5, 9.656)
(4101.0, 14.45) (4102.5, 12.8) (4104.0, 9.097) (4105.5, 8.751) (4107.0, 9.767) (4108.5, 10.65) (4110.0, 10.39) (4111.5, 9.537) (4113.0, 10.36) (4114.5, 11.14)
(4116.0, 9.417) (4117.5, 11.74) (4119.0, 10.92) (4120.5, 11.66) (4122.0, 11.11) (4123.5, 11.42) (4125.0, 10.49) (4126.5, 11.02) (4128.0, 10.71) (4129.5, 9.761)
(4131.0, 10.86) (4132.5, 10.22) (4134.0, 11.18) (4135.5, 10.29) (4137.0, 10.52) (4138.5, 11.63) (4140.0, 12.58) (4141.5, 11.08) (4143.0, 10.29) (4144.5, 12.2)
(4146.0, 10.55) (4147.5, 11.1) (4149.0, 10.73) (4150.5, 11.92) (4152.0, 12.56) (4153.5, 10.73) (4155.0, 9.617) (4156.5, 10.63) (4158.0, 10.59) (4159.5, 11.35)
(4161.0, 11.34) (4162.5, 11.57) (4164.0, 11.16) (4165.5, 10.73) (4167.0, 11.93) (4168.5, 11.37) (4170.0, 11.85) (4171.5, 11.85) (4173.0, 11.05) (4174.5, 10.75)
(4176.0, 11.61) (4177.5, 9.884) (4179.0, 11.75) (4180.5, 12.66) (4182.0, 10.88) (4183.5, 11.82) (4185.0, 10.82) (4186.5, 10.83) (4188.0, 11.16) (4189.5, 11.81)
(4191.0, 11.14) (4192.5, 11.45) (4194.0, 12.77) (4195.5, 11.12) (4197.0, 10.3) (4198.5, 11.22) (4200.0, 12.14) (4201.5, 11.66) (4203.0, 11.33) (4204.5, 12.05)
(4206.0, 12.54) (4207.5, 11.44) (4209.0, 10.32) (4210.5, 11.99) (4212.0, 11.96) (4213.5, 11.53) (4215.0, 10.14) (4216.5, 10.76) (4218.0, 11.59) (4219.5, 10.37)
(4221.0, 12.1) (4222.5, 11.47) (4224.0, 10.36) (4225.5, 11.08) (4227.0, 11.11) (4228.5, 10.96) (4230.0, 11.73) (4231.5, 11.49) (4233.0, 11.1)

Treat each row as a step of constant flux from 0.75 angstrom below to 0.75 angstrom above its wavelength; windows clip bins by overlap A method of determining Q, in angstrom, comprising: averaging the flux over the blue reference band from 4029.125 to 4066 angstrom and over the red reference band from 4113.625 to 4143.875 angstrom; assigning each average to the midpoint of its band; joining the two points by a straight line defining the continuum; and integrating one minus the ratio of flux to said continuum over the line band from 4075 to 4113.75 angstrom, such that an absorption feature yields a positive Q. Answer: 2.0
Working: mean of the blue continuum 11.4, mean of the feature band 10.6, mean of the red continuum 10.9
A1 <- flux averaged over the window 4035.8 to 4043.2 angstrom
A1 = 11.7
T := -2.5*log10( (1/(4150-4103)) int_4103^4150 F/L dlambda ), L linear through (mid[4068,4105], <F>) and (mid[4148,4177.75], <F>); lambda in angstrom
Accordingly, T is 0.032 mag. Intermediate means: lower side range 10.8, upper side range 11.2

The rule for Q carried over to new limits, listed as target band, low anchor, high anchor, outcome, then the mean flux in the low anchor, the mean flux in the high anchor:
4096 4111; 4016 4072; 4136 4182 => 1.1 angstrom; 11.3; 11.2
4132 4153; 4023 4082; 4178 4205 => 0.3 angstrom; 11.2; 11.5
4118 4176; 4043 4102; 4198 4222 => 1.1 angstrom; 11.2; 11.4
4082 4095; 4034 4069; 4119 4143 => 0.6 angstrom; 11.6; 10.9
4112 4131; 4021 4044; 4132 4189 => 0.6 angstrom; 11.1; 11.2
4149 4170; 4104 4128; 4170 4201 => -0.3 angstrom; 10.5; 11.4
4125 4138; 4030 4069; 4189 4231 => 1.0 angstrom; 11.5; 11.4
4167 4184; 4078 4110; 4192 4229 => -0.4 angstrom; 10.7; 11.4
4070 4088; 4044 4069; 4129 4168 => 0.9 angstrom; 11.6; 11.1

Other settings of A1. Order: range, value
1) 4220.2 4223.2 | 11.8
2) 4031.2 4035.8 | 10.5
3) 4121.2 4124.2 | 11.3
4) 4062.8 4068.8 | 11.5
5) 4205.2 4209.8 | 11.4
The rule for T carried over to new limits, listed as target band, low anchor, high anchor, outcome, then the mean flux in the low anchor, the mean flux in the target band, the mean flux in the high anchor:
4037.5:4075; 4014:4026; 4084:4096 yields -0.05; 11.3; 11.5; 10.7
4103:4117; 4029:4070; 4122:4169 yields 0.12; 11.5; 9.99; 11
